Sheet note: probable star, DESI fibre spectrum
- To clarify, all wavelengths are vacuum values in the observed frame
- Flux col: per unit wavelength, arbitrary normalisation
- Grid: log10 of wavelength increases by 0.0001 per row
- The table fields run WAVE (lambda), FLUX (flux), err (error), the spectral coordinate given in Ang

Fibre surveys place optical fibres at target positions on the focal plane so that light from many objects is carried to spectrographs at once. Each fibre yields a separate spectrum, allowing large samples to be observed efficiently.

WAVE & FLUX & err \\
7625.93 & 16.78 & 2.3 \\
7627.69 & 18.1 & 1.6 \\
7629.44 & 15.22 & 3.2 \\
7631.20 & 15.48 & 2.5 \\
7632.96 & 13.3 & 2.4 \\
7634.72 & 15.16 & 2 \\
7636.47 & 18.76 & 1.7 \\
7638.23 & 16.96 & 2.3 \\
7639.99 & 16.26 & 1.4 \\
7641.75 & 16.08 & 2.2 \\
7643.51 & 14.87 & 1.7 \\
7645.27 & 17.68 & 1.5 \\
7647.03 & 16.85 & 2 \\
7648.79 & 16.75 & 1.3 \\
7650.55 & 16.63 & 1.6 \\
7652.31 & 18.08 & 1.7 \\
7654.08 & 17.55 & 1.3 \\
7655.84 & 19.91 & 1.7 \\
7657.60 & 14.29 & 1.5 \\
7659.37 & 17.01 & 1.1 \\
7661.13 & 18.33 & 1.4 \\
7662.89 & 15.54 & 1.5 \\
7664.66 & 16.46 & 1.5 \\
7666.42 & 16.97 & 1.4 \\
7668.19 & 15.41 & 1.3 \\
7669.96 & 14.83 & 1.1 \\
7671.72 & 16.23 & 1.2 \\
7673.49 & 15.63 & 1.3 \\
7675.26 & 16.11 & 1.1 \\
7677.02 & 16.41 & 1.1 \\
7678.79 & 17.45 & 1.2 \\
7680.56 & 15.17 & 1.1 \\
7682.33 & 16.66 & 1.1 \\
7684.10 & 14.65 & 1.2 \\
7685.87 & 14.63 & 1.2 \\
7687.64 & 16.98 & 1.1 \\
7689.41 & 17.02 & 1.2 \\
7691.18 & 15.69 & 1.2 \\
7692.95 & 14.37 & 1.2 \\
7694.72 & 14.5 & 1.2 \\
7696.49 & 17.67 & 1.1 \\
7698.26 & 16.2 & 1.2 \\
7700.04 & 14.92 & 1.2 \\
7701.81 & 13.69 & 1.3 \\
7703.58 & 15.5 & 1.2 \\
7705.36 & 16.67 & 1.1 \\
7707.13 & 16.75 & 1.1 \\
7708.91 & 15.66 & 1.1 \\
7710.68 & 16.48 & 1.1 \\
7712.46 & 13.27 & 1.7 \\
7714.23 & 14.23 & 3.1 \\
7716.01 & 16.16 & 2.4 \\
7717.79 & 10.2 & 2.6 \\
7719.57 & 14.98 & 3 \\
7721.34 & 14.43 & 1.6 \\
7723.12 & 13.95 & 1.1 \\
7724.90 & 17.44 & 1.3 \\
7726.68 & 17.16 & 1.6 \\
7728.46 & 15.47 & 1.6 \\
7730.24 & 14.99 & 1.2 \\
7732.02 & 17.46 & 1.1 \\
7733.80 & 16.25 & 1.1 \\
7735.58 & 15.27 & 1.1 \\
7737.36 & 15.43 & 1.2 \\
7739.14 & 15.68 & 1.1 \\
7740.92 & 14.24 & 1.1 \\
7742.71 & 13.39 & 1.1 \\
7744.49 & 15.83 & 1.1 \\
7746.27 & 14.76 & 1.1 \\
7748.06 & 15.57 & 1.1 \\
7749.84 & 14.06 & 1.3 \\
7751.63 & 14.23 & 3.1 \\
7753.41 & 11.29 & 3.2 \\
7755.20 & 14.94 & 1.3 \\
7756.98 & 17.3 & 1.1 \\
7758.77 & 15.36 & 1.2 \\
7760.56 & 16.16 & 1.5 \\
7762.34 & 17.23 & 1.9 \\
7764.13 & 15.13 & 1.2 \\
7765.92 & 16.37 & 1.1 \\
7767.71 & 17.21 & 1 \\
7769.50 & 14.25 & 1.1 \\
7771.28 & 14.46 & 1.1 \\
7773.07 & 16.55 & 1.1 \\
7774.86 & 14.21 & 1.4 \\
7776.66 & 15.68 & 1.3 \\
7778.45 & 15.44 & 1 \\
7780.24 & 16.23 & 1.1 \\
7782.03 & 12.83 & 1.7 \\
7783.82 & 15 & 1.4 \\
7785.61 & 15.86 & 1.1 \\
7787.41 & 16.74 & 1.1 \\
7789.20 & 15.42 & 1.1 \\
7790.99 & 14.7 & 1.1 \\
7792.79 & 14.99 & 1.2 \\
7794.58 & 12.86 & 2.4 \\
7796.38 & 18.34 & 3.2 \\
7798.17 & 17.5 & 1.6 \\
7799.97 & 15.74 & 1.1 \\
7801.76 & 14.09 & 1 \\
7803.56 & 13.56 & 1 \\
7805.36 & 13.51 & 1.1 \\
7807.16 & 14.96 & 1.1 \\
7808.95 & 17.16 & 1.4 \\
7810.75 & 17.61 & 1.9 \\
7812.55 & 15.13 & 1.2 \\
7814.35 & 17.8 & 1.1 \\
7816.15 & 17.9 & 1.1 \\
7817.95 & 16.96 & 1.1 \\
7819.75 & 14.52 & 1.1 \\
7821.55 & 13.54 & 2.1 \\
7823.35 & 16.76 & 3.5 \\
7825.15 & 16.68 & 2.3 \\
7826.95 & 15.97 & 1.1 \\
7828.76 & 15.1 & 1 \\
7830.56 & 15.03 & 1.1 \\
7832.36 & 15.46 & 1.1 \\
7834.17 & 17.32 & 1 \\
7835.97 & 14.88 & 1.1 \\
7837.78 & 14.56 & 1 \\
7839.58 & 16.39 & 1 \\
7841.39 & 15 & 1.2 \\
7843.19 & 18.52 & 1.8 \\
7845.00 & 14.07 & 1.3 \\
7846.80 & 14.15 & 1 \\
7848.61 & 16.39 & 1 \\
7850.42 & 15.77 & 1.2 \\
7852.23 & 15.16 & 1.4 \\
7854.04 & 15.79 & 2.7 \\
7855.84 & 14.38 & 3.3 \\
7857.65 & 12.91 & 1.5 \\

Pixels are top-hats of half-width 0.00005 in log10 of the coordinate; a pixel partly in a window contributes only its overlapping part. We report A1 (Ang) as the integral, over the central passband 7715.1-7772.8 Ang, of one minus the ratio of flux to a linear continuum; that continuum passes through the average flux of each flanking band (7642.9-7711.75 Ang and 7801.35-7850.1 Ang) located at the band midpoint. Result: 2.7 Ang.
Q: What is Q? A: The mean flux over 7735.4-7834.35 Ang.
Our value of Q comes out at 15.4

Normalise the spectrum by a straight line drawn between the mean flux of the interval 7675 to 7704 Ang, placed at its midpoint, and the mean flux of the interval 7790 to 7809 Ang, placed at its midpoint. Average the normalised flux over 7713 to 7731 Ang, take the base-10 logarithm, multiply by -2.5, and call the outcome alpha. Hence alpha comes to 0.05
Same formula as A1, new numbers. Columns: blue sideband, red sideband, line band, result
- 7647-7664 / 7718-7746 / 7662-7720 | 2.58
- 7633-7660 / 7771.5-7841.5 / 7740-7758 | 1.61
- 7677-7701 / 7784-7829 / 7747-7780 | 0.96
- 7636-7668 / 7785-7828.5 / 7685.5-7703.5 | 1.07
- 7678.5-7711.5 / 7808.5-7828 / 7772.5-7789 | 0.81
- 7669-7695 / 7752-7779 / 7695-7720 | 0.82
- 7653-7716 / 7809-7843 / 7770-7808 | 1.98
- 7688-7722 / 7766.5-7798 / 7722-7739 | -0.70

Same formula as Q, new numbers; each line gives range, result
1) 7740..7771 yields 15.1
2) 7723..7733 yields 16.2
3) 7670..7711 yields 15.8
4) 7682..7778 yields 15.3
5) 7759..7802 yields 15.6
